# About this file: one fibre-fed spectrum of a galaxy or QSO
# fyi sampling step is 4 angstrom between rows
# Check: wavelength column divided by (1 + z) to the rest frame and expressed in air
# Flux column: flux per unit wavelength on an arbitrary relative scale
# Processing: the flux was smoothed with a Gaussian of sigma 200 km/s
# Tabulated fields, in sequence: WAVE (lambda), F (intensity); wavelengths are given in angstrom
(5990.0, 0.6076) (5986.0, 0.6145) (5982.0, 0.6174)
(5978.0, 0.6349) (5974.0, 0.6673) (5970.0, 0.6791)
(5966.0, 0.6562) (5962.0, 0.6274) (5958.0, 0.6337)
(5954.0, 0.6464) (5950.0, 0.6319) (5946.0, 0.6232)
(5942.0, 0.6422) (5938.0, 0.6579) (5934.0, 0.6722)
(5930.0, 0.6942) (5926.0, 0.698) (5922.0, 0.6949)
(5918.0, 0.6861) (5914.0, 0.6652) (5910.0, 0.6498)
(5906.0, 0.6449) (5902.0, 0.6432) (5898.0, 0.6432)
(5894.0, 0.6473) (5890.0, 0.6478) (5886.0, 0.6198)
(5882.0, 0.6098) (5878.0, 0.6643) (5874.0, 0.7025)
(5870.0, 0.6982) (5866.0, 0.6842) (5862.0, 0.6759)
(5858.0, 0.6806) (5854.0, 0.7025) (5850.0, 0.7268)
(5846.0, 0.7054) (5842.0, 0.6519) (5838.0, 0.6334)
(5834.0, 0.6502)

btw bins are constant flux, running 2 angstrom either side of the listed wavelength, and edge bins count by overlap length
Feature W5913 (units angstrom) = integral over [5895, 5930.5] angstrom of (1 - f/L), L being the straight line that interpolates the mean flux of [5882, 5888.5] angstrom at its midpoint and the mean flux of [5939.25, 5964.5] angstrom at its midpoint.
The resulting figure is -2.35 angstrom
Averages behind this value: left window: 0.619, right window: 0.635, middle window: 0.667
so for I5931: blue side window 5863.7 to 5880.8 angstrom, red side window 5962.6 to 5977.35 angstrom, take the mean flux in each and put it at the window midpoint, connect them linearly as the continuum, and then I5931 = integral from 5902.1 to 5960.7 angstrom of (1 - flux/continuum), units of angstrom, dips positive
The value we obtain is 0.93 angstrom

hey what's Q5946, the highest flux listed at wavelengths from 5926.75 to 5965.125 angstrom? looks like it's 0.6942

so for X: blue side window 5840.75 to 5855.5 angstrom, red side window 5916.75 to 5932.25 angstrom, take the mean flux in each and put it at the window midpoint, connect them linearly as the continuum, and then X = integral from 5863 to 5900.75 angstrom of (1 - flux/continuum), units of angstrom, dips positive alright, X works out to 2.1 angstrom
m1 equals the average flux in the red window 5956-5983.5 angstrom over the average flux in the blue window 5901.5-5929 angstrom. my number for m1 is 0.96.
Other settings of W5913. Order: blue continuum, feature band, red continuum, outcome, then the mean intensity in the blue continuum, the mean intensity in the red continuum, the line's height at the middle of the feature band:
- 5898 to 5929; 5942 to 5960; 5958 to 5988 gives 0.5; 0.668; 0.642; 0.652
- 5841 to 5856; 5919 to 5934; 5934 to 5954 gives -0.9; 0.7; 0.643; 0.653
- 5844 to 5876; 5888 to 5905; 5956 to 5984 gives 0.9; 0.697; 0.645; 0.68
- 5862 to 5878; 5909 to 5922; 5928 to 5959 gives -0.1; 0.689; 0.651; 0.665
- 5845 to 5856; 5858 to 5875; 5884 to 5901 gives -0.1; 0.712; 0.64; 0.685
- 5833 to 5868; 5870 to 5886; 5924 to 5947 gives 0.4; 0.68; 0.666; 0.675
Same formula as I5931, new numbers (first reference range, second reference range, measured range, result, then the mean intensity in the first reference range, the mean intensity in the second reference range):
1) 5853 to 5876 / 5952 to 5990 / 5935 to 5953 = 0.3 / 0.69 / 0.64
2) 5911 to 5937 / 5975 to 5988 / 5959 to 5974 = -0.3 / 0.683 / 0.626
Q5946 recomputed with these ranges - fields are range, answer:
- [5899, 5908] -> 0.6449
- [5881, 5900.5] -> 0.6478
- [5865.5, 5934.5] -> 0.7025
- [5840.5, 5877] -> 0.7268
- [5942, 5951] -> 0.6422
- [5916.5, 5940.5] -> 0.698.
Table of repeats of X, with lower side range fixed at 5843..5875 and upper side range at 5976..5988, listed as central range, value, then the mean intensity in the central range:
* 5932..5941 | -0.2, 0.663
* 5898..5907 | 0.3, 0.644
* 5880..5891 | 0.9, 0.624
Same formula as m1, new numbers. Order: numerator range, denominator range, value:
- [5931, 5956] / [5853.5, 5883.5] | 0.96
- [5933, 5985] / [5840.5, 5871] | 0.93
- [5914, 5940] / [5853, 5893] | 1.02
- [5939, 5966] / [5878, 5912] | 1.00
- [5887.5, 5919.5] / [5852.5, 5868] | 0.95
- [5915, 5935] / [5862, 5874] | 1.00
